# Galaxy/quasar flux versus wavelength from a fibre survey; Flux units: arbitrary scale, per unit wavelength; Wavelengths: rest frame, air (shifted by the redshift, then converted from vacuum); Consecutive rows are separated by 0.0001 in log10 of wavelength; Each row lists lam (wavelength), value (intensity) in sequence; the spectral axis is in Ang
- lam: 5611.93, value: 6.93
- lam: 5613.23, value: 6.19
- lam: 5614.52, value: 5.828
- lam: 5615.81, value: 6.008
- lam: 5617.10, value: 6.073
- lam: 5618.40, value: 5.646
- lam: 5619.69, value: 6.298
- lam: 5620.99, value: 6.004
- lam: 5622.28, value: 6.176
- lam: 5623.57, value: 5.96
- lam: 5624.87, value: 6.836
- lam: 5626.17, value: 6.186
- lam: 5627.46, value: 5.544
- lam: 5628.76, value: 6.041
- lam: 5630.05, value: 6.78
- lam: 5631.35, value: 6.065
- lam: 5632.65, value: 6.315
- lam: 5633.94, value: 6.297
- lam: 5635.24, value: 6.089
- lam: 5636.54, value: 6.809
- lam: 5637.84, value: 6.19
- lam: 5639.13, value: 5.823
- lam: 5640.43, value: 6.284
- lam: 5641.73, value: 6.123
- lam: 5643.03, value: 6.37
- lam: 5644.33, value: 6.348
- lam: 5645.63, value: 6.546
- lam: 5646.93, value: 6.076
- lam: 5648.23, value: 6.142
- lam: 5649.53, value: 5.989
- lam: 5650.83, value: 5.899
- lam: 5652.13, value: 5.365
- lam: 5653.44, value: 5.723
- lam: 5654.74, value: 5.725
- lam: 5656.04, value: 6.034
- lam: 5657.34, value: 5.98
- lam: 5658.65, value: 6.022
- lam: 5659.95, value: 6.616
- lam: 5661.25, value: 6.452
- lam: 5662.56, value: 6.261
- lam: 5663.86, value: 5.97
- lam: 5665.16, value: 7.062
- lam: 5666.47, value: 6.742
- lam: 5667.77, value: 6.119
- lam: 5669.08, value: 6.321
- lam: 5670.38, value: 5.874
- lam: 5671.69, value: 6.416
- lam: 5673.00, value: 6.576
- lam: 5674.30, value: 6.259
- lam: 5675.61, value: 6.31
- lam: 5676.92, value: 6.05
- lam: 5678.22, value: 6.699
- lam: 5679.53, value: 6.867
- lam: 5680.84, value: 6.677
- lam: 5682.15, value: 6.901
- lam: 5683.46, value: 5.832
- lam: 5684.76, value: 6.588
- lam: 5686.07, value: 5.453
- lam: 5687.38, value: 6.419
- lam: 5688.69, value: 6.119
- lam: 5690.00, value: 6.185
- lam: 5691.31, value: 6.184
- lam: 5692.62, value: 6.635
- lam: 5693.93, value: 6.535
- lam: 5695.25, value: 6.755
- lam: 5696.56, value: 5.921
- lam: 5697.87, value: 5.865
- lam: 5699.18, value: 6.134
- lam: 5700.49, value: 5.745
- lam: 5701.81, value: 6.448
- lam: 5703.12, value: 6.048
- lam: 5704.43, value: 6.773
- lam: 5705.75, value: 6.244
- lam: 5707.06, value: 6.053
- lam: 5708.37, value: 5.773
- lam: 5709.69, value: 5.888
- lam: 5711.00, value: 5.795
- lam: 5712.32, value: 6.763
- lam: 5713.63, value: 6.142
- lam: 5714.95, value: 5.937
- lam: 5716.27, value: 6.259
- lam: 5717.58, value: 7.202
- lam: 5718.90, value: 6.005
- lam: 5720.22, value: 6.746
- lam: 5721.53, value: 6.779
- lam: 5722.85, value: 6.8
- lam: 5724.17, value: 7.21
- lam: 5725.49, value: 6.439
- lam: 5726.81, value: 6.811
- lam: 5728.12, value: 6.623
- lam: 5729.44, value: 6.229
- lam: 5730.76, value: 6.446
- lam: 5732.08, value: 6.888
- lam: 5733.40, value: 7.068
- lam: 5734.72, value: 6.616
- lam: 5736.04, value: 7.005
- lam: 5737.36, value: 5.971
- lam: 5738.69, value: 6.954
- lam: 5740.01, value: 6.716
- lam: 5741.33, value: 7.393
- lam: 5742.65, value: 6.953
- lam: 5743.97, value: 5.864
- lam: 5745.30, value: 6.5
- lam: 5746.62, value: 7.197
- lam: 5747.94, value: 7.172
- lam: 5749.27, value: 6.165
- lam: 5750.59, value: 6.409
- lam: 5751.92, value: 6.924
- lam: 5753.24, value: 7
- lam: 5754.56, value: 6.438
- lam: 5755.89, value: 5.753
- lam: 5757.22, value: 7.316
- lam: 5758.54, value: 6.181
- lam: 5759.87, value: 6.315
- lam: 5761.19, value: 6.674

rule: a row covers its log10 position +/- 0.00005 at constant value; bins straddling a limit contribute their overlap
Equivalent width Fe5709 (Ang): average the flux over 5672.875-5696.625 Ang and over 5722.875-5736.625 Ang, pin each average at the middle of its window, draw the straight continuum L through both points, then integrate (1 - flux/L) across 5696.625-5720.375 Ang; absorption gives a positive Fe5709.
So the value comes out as 1.3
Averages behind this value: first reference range 6.37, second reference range 6.74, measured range 6.19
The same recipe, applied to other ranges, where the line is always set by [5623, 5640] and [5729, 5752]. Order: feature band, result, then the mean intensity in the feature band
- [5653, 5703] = 1.2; 6.28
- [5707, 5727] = 0.5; 6.41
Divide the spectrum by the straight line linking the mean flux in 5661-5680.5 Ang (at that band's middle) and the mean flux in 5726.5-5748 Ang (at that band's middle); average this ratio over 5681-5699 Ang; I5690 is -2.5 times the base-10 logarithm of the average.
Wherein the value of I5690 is 0.038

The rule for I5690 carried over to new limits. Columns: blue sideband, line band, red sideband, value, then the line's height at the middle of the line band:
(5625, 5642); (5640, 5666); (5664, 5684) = 0.03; 6.32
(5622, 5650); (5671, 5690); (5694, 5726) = -0.01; 6.29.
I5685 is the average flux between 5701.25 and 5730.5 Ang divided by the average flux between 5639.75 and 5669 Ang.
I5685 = 1.0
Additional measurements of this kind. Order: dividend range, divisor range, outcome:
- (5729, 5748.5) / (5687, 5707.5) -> 1.08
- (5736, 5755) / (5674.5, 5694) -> 1.05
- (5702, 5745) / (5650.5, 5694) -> 1.04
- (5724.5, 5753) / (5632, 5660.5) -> 1.09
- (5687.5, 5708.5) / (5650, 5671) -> 1.02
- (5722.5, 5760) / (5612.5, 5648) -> 1.08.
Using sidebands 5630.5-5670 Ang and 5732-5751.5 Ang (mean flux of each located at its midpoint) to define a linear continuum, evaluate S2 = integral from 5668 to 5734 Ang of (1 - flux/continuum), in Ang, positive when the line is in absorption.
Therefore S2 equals 1.2 Ang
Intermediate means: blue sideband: 6.19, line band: 6.37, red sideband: 6.72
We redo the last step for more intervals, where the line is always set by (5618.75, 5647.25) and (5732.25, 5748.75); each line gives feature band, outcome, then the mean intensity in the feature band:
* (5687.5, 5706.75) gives 0.9 Ang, 6.26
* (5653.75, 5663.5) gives 0.3 Ang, 6.14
